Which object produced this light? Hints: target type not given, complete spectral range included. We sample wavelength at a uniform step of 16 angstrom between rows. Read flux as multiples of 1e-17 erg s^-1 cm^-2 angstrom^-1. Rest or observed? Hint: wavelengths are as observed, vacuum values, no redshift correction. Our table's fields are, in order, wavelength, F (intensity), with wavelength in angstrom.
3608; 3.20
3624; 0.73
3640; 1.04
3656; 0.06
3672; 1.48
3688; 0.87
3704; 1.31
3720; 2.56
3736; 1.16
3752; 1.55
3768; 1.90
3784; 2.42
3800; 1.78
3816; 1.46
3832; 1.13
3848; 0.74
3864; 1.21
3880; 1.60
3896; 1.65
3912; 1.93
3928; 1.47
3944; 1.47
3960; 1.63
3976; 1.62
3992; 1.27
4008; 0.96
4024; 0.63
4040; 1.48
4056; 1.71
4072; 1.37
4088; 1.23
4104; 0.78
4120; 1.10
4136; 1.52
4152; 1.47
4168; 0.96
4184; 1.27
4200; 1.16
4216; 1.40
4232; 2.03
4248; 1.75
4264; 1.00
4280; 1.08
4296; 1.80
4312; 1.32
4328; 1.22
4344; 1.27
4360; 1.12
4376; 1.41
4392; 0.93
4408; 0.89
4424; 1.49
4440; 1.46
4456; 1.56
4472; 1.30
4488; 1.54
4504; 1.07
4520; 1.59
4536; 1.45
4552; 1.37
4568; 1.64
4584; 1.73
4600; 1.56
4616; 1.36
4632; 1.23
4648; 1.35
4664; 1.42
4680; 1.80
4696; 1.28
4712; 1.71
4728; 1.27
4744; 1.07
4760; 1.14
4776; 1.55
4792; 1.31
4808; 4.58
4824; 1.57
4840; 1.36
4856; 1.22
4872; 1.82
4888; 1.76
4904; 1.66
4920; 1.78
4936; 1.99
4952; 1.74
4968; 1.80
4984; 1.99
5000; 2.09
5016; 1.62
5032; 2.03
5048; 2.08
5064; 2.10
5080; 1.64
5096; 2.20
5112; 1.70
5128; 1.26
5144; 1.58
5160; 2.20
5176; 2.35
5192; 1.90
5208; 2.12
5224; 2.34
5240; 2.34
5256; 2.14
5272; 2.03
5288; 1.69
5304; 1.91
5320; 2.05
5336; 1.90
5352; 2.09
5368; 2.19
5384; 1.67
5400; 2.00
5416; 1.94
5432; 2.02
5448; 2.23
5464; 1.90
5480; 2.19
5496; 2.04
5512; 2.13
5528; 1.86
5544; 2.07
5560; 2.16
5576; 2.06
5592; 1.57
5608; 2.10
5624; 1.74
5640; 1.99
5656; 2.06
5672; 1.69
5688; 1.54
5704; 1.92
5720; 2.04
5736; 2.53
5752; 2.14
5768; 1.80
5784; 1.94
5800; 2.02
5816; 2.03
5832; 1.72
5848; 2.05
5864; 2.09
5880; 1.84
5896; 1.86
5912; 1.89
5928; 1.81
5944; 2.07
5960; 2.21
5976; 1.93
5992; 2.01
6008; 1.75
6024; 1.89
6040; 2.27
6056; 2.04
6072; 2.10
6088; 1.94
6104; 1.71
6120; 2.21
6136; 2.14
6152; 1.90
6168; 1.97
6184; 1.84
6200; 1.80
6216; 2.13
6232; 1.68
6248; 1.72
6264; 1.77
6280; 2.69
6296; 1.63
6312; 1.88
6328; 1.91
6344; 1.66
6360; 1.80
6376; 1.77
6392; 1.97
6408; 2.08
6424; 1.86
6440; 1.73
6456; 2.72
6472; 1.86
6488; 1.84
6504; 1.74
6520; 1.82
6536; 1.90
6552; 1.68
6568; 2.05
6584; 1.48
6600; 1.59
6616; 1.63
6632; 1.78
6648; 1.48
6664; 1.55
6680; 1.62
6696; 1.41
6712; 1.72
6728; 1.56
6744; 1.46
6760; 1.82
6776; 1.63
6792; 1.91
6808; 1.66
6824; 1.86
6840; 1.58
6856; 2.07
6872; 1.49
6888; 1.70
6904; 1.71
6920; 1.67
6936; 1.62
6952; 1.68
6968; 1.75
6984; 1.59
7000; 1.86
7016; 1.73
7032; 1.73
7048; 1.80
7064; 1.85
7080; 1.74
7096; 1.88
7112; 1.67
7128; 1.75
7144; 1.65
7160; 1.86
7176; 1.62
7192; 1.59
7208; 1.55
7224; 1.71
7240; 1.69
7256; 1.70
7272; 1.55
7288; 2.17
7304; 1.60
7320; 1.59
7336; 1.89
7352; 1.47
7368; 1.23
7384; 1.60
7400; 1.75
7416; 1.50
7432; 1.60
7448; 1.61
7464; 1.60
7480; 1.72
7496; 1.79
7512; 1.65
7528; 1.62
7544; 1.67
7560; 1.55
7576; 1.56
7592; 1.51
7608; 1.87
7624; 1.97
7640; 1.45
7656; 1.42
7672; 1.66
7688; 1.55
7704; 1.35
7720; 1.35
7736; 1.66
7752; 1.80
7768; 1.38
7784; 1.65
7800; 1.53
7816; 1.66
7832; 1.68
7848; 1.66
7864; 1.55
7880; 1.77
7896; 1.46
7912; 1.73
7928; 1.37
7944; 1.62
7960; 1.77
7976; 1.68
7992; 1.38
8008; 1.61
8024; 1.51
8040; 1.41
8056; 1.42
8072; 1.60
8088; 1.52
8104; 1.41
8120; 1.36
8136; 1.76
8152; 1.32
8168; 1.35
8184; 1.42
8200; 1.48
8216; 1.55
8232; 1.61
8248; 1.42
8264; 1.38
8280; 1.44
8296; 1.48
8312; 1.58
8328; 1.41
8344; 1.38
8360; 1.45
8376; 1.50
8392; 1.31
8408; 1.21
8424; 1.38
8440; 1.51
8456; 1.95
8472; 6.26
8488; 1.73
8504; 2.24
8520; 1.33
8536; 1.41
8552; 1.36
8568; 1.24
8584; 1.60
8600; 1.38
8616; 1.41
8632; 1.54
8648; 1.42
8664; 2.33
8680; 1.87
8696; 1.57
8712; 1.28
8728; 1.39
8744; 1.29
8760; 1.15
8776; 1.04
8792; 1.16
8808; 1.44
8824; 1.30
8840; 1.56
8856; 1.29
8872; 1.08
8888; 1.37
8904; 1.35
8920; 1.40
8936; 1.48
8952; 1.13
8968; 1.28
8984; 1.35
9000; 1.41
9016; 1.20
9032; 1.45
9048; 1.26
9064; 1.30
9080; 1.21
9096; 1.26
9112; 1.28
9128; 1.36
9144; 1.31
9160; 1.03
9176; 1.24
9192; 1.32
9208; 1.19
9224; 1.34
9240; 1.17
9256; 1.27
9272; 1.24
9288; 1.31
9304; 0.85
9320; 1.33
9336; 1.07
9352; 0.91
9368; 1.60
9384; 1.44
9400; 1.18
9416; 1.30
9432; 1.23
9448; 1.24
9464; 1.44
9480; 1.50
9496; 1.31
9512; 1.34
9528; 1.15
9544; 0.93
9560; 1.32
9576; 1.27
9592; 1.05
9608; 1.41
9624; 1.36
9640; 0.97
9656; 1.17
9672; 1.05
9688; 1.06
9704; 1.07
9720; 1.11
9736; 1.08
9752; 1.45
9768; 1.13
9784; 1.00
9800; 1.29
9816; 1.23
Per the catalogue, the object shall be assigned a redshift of 0.290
